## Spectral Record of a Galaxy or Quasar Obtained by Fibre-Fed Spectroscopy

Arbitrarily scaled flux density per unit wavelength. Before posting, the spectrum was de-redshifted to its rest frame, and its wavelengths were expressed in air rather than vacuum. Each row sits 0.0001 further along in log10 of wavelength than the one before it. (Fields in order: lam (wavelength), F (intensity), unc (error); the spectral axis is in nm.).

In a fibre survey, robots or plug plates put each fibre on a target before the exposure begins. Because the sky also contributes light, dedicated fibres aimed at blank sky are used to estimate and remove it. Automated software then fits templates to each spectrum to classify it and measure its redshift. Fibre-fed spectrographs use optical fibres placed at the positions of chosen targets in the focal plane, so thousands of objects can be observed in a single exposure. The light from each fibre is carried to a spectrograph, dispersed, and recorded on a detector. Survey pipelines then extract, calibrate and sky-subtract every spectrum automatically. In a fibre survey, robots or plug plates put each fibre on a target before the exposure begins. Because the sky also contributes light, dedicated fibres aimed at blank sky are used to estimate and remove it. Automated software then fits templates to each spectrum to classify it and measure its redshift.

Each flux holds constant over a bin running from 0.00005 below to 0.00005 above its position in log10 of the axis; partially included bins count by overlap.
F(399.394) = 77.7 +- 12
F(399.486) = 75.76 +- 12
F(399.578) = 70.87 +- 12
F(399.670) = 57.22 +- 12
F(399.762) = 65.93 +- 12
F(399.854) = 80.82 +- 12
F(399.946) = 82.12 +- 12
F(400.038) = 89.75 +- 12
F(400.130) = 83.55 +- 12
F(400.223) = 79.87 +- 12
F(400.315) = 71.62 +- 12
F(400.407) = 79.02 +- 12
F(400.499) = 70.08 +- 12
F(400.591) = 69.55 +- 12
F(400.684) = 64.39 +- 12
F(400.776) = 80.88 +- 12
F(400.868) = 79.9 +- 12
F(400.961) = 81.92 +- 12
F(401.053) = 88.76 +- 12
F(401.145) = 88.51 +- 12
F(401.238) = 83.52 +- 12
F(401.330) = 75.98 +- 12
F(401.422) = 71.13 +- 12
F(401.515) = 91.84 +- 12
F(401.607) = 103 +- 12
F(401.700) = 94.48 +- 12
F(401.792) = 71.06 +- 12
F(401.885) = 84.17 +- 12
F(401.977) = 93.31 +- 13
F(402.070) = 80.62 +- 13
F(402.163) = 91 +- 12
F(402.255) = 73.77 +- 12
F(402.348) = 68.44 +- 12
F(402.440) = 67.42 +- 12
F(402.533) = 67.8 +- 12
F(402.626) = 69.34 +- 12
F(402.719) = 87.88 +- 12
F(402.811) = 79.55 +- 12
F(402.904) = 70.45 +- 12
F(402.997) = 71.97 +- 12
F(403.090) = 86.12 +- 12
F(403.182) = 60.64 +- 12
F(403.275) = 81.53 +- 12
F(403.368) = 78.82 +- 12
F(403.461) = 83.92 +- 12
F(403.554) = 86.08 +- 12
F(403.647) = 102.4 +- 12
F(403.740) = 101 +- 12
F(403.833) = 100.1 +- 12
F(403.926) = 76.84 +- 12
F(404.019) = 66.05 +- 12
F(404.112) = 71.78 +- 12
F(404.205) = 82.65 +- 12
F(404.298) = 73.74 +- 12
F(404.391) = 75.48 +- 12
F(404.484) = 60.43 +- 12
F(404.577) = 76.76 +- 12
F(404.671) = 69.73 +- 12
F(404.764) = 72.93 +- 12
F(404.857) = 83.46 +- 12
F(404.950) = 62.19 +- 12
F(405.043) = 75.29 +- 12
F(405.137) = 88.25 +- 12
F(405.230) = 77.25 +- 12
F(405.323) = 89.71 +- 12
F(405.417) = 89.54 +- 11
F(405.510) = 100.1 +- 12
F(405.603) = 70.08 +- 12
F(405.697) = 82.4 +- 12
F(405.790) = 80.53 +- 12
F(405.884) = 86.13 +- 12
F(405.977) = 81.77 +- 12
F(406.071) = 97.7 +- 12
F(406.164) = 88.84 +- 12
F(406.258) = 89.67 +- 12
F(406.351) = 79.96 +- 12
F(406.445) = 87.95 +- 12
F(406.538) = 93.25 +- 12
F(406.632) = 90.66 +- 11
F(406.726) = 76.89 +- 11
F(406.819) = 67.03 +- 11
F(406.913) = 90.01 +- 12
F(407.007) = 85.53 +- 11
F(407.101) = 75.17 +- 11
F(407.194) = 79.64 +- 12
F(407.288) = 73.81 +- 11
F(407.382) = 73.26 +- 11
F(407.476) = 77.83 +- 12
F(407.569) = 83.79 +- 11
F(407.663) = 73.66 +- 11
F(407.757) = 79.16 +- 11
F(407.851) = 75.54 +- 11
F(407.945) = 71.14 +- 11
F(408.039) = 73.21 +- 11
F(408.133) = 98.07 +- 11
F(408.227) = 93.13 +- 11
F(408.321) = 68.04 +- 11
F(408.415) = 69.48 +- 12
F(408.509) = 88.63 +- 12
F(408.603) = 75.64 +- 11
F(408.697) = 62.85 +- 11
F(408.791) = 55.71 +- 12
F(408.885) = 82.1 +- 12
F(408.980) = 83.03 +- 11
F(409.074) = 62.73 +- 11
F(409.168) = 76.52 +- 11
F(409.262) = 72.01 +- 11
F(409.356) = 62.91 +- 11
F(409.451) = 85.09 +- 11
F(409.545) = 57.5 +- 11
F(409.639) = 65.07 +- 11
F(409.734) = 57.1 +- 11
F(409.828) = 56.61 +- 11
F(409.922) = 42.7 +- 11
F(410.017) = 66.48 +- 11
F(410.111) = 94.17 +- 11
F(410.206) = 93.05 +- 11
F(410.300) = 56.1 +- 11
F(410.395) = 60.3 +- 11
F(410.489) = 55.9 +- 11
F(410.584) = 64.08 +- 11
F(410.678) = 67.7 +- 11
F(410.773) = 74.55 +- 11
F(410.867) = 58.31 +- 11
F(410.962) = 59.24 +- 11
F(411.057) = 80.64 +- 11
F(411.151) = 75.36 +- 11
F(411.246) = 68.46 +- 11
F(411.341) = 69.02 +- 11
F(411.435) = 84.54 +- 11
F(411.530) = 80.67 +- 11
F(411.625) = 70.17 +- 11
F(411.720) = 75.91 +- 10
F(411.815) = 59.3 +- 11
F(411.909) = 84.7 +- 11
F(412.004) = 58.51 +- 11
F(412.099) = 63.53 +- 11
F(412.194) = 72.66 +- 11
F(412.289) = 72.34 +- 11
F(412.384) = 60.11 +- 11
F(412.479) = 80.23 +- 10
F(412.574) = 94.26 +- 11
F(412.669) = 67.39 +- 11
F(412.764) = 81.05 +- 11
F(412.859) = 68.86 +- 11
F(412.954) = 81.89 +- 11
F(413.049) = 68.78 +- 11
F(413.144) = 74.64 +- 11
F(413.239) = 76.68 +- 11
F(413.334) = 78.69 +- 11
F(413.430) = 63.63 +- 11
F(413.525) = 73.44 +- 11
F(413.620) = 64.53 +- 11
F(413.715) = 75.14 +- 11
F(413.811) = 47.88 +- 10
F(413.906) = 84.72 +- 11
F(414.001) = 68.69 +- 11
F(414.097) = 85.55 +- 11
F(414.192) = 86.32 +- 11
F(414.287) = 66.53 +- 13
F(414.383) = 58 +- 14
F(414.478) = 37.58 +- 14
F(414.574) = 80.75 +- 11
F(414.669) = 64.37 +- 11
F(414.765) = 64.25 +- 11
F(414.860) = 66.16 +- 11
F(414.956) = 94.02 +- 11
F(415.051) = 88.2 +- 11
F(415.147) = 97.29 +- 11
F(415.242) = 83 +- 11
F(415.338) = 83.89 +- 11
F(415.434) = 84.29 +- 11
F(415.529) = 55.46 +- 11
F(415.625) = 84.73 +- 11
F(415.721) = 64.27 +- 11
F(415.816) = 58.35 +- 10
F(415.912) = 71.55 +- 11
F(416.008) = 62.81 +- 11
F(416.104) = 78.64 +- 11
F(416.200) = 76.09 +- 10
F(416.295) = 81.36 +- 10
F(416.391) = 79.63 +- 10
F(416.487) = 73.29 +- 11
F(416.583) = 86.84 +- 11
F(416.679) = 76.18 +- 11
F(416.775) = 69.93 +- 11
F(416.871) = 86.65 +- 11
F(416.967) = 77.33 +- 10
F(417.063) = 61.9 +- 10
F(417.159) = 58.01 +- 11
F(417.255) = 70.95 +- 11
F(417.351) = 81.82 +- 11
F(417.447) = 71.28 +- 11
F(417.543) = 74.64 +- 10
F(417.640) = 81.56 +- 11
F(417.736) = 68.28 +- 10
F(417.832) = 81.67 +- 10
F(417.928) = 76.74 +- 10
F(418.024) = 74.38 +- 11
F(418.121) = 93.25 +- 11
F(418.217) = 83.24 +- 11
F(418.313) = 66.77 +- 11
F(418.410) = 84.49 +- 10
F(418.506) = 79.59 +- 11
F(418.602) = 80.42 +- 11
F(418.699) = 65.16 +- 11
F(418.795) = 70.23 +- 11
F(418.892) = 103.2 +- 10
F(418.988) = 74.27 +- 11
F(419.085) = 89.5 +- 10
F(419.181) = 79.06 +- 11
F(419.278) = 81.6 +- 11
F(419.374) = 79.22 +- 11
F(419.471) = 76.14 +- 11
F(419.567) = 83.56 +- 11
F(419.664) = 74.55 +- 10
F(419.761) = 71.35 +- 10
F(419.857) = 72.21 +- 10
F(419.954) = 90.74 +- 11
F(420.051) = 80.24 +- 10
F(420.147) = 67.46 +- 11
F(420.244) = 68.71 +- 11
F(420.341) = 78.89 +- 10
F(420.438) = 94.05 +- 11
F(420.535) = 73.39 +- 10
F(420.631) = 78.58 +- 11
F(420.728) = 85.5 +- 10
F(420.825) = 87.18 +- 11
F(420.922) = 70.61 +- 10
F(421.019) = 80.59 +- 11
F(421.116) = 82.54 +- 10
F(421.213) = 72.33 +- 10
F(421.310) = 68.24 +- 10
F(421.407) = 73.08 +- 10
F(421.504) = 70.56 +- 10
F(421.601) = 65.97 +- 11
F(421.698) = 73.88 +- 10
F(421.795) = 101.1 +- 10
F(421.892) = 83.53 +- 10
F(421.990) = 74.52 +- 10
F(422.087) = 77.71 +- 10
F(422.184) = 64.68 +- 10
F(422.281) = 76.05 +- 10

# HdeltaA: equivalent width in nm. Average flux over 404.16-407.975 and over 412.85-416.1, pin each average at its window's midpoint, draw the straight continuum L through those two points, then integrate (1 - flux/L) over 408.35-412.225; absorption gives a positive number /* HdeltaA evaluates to 0.35 nm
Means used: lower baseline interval 80.3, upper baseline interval 72.6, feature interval 69.5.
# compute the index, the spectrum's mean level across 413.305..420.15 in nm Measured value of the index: 75.4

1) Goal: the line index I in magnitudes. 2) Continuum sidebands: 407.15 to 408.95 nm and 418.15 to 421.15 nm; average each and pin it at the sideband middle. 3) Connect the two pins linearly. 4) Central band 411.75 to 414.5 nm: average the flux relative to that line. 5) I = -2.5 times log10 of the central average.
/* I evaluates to 0.09 mag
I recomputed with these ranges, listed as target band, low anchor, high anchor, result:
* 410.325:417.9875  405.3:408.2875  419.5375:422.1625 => 0.11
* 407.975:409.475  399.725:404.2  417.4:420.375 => 0.06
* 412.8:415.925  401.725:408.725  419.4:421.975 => 0.08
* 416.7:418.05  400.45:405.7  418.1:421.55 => 0.07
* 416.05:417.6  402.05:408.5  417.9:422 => 0.05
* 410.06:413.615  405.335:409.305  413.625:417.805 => 0.07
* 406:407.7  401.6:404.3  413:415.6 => -0.06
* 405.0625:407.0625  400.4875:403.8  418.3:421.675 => -0.07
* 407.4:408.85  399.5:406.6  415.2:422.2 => 0.04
